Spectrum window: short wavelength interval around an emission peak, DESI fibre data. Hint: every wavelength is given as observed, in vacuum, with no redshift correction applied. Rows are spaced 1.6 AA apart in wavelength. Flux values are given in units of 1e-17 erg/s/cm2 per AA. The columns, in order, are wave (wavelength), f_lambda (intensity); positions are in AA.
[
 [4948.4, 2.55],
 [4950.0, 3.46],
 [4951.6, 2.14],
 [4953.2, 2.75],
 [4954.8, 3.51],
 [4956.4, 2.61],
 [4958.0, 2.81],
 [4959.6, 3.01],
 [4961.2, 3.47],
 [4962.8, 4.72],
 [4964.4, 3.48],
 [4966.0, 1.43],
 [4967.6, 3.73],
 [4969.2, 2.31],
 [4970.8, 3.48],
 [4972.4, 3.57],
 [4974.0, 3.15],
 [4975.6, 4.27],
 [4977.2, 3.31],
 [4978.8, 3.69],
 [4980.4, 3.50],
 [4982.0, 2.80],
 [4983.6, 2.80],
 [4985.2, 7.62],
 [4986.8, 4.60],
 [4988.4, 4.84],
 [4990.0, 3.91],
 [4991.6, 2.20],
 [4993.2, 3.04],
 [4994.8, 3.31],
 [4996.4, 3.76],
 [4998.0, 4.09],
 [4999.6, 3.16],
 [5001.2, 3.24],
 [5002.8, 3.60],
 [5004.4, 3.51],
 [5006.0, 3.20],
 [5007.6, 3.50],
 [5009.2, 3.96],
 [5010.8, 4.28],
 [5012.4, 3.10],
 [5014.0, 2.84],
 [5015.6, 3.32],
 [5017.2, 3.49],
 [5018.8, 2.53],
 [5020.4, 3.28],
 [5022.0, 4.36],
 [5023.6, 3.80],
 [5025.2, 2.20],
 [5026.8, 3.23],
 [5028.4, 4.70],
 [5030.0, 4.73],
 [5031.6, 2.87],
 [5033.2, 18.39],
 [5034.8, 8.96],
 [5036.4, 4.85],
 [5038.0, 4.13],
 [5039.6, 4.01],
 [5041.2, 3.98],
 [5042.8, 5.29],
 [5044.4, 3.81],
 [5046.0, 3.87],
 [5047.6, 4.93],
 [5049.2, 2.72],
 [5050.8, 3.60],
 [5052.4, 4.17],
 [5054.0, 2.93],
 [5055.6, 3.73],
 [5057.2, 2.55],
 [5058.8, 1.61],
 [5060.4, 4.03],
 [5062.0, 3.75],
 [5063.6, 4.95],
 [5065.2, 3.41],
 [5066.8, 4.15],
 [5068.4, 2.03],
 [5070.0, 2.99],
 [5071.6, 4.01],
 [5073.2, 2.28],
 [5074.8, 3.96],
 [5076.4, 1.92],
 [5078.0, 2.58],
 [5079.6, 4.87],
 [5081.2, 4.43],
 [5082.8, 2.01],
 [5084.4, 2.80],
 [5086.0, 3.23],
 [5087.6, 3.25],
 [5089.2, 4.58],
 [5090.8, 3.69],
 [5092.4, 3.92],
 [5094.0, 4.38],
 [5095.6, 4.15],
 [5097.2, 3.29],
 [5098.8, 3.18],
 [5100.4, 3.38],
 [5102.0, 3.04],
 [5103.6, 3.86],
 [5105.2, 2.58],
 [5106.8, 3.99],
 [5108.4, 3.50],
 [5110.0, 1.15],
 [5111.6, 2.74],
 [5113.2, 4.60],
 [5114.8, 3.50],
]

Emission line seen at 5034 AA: [O III] 5007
